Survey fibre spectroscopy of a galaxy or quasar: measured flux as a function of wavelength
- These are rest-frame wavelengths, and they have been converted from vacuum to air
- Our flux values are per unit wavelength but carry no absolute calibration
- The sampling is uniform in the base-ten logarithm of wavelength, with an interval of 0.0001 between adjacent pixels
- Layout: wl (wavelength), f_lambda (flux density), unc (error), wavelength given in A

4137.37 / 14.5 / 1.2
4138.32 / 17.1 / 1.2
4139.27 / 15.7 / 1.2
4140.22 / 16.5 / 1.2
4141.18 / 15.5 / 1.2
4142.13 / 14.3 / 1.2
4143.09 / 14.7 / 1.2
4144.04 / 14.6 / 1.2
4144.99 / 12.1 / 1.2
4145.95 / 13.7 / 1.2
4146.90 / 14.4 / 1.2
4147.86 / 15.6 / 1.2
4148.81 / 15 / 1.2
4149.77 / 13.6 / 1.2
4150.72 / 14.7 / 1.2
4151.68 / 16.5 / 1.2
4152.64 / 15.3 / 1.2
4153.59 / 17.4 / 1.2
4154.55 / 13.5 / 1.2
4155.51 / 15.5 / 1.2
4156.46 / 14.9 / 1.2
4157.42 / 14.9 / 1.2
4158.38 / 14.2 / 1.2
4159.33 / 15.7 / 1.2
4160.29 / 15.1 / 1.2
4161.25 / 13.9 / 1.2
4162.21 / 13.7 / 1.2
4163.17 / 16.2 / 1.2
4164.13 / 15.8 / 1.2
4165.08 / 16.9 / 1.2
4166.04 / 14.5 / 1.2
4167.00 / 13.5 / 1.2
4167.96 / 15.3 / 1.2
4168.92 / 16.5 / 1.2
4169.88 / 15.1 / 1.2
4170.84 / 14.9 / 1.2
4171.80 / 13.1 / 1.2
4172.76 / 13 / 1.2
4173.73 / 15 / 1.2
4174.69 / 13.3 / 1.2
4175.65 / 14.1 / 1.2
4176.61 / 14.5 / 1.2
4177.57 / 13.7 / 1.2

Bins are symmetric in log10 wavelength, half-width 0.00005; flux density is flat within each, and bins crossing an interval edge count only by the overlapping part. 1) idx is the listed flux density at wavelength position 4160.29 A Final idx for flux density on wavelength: 15.1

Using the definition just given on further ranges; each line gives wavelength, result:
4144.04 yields 14.6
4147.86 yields 15.6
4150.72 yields 14.7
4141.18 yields 15.5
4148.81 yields 15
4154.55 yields 13.5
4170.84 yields 14.9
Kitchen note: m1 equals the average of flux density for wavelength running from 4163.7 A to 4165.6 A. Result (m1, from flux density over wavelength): 16.4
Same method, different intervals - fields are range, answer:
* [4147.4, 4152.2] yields 15.1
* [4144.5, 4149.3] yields 14.2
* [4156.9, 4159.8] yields 14.9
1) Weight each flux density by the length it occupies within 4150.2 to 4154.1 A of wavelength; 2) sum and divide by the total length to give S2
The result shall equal 15.9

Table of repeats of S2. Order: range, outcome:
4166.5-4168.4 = 14.4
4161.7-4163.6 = 14.9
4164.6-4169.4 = 15.4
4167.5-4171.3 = 15.5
